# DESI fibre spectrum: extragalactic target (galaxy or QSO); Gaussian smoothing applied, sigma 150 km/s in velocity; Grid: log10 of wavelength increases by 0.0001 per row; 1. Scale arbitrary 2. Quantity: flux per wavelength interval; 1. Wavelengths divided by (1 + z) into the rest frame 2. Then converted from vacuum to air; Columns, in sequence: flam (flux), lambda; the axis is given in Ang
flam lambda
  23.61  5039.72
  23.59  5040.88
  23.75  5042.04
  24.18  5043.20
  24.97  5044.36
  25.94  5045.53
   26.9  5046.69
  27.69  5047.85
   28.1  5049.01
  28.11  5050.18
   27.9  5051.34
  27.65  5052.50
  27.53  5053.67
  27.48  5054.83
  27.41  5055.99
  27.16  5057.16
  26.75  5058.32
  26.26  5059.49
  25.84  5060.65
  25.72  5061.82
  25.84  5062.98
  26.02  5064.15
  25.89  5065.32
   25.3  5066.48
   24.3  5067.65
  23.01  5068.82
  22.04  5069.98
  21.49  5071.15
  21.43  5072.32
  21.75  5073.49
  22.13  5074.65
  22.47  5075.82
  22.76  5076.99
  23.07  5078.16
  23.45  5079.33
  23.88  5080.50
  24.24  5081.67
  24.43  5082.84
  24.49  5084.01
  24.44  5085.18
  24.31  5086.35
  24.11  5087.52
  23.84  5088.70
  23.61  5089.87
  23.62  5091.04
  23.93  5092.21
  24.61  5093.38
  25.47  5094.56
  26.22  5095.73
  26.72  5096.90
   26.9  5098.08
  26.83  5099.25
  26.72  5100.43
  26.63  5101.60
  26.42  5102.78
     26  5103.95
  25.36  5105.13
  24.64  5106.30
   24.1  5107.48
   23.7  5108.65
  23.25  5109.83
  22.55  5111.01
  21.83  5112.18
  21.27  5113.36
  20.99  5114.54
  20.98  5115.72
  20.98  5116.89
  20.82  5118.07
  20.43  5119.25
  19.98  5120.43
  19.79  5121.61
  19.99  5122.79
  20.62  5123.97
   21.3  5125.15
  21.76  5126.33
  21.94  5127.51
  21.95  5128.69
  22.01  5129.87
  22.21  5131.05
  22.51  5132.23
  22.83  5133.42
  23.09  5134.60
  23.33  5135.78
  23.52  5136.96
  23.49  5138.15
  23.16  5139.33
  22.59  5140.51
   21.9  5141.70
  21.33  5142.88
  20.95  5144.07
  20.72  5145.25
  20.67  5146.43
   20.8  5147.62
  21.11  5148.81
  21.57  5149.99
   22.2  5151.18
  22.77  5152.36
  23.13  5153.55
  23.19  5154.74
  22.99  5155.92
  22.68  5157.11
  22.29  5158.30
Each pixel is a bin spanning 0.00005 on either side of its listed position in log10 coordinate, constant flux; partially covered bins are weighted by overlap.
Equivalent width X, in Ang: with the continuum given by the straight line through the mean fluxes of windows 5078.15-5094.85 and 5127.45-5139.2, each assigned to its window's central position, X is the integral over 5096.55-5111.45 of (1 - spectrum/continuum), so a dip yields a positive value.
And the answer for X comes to -1.1 Ang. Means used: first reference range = 24.1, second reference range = 22.7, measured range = 25.4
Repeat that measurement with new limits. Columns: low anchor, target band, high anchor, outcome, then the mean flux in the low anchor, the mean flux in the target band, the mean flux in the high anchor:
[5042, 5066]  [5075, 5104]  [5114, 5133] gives -1.18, 26.6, 24.7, 21.2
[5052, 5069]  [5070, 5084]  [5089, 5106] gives 1.66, 26.2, 22.9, 25.6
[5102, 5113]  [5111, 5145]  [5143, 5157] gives 1.95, 24.2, 21.7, 21.8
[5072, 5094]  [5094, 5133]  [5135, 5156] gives -0.37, 23.5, 23.1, 22.2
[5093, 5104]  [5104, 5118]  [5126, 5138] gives 1.22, 26.3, 22.8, 22.6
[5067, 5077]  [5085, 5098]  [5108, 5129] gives -1.65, 22.4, 24.7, 21.3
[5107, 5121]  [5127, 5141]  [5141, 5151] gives -0.88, 21.7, 22.7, 21.2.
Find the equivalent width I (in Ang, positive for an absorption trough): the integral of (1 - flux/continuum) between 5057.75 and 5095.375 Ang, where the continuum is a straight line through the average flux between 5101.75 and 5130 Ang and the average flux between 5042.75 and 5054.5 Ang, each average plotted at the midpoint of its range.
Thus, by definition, 1.34 Ang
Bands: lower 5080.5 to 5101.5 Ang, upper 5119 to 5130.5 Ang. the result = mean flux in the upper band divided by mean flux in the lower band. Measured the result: 0.8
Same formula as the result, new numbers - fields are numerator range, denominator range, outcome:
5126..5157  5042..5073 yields 0.86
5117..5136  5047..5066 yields 0.80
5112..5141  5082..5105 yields 0.86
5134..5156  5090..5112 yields 0.89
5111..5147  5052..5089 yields 0.88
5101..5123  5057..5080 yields 0.94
